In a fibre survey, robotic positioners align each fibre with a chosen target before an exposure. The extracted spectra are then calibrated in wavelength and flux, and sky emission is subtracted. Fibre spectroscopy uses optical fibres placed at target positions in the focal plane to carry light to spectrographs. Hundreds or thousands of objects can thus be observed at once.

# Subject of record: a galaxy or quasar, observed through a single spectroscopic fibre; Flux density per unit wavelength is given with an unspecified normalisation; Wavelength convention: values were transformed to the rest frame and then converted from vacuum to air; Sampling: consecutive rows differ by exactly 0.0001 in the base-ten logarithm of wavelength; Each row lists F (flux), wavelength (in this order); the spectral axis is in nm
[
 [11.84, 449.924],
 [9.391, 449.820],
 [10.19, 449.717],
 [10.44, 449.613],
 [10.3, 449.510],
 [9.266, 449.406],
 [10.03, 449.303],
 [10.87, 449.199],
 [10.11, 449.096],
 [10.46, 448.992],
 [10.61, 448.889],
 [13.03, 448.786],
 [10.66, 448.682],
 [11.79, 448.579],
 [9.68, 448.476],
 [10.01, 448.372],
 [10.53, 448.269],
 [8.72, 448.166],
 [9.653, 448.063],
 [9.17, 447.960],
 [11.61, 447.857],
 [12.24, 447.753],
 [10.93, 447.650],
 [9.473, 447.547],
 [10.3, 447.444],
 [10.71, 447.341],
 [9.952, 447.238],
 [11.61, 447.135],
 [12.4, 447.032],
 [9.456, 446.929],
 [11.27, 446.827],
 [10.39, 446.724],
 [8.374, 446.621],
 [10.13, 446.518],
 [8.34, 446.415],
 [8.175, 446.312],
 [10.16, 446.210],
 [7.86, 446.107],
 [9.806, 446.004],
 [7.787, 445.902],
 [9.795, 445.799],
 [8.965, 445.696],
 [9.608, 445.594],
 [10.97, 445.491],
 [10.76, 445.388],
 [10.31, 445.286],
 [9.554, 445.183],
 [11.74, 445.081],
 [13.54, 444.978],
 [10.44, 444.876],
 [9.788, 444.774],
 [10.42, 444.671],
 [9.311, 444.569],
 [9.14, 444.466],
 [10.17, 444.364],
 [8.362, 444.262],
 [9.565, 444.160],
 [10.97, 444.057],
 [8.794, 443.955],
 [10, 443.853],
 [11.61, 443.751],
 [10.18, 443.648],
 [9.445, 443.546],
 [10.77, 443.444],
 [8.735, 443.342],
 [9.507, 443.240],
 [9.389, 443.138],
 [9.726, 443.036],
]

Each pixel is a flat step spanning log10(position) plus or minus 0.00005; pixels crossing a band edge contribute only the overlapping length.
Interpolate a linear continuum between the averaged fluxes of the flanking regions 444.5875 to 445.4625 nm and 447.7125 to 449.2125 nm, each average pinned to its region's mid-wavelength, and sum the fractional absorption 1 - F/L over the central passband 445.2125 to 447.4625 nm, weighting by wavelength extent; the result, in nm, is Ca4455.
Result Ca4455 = 0.18 nm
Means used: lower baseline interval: 10.8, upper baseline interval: 10.6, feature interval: 9.86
